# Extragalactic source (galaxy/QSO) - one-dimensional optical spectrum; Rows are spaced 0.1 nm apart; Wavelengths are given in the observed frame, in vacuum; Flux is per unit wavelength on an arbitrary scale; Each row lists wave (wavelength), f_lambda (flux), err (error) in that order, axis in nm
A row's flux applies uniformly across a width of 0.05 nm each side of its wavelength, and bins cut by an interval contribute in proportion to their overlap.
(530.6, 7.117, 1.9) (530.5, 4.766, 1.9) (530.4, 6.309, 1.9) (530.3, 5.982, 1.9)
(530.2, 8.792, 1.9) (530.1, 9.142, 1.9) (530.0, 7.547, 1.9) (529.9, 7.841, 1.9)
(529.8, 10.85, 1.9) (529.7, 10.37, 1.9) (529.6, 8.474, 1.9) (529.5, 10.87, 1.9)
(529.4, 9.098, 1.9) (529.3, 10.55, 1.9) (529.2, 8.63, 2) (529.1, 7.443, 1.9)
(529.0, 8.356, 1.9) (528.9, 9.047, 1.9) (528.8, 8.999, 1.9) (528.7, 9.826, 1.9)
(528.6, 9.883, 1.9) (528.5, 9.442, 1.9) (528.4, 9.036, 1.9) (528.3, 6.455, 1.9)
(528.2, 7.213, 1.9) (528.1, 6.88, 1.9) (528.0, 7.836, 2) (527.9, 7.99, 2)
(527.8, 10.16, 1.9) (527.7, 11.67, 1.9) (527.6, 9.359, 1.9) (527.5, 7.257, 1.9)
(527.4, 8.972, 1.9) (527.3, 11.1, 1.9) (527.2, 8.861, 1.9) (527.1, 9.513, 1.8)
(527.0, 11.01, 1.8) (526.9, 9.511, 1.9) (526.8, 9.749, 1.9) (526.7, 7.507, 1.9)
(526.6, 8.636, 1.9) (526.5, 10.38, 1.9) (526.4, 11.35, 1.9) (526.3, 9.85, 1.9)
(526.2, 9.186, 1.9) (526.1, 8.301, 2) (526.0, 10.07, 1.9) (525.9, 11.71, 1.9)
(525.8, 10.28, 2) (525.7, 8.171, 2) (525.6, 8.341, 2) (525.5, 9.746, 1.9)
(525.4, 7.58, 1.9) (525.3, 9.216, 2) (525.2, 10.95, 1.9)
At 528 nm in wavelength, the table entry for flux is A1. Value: 7.836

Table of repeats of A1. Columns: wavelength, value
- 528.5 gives 9.442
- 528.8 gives 8.999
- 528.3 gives 6.455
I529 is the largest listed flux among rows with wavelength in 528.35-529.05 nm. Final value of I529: 9.883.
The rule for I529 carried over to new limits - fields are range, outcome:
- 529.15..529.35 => 10.55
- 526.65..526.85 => 9.749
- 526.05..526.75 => 11.35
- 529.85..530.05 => 7.841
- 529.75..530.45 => 10.85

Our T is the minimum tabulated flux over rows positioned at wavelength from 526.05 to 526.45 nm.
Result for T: 8.301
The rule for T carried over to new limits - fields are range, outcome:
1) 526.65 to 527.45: 7.507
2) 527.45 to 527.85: 7.257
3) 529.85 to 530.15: 7.547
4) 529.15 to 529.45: 8.63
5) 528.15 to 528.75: 6.455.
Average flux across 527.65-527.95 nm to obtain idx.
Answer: 9.94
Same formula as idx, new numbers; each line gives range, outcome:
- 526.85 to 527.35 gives 10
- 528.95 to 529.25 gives 8.14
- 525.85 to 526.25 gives 9.82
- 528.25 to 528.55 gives 8.31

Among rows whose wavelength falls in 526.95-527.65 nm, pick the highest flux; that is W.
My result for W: 11.1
